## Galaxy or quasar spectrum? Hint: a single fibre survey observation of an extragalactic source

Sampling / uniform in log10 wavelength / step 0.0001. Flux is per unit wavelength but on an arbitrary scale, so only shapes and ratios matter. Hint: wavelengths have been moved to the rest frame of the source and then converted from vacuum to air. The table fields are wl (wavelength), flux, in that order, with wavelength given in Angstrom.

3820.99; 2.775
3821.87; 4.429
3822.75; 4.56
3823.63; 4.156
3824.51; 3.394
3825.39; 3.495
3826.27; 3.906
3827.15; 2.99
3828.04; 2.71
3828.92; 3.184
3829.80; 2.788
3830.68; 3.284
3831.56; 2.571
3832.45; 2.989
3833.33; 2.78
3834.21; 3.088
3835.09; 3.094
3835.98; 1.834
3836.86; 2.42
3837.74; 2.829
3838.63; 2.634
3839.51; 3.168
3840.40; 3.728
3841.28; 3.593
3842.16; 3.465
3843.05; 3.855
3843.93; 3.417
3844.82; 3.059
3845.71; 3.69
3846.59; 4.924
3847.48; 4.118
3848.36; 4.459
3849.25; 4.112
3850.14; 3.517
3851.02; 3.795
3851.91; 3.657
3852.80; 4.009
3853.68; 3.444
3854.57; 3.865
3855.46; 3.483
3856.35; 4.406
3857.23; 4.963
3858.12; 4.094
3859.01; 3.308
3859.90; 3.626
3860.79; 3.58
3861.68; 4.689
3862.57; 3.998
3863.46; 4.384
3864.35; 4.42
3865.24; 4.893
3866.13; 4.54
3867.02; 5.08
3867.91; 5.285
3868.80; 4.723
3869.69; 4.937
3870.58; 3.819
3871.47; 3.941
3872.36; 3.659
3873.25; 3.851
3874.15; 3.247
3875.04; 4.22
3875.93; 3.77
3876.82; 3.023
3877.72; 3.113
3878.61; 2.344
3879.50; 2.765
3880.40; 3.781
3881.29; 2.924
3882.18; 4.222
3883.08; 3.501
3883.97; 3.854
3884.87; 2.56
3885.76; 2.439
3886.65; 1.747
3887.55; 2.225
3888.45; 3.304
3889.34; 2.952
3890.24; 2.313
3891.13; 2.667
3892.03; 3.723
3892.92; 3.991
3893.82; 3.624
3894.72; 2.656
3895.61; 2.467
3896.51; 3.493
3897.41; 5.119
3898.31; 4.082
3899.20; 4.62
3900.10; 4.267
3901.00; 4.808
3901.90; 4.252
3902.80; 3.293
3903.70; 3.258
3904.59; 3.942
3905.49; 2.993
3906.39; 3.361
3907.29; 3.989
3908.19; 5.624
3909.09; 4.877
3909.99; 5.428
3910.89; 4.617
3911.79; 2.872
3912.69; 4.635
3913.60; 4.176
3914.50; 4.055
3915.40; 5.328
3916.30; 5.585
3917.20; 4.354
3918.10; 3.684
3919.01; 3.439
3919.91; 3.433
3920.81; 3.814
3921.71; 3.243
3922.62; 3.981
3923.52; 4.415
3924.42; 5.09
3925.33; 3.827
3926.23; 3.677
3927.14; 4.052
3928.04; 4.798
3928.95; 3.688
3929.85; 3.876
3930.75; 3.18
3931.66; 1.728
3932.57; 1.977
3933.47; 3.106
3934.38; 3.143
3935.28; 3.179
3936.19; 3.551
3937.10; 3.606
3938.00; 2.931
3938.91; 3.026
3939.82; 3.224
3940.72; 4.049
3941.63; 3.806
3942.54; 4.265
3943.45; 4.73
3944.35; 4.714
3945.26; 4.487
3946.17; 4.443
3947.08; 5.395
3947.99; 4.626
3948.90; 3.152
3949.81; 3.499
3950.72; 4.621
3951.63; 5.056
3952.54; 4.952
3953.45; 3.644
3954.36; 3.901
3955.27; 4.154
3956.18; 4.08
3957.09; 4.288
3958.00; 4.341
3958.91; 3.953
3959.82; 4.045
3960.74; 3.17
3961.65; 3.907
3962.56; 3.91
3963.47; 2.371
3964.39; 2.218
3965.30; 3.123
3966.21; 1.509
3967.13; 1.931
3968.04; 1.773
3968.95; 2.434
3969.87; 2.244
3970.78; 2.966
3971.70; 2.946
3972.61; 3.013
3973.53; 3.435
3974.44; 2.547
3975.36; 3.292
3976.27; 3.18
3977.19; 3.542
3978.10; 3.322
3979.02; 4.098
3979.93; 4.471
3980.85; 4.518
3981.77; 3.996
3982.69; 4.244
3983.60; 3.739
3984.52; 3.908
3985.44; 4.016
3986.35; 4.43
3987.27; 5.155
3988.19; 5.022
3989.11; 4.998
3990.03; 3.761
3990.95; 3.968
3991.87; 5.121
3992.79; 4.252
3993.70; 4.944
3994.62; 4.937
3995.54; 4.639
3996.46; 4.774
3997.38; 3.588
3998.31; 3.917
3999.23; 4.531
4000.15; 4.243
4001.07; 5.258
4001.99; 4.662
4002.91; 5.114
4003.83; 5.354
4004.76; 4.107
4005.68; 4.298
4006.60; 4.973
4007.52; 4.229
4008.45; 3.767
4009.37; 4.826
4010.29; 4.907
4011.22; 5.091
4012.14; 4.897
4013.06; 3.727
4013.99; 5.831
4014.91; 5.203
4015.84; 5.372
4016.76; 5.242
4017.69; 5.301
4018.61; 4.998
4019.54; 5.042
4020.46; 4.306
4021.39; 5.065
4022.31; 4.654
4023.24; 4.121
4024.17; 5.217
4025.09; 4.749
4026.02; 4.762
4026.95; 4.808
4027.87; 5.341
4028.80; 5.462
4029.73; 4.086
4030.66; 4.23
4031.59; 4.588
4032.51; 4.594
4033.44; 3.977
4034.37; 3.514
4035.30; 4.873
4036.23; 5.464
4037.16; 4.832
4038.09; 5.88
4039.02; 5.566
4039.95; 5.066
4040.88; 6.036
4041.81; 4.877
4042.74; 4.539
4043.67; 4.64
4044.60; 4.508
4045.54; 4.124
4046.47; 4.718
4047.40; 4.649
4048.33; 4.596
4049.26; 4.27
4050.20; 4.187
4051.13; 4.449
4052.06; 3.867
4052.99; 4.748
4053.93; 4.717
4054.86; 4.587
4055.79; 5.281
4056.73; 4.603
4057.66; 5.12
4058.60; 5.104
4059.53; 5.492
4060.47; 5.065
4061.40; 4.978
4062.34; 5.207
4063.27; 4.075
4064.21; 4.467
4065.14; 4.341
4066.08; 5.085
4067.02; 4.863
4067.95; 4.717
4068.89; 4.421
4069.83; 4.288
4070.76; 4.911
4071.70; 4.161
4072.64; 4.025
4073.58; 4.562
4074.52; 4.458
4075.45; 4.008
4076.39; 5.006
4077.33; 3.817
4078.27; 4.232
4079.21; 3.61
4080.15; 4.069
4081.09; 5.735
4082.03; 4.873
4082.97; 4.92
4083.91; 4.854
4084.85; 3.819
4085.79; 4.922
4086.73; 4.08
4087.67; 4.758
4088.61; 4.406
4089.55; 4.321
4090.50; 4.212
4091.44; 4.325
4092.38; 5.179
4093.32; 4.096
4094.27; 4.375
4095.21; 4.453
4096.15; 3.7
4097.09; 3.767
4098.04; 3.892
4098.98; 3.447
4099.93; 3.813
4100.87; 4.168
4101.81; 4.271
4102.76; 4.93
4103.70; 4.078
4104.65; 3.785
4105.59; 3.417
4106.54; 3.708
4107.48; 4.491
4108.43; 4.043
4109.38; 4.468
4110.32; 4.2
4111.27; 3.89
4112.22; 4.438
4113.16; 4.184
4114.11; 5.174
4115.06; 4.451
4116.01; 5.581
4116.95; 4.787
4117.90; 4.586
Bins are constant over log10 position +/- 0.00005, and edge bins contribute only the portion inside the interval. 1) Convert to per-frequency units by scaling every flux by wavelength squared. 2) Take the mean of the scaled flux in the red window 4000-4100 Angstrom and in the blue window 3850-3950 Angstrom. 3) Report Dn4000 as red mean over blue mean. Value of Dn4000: 1.31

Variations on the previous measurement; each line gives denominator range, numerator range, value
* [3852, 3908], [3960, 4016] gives 1.14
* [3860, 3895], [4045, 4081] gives 1.39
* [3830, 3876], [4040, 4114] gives 1.32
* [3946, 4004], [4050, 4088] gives 1.23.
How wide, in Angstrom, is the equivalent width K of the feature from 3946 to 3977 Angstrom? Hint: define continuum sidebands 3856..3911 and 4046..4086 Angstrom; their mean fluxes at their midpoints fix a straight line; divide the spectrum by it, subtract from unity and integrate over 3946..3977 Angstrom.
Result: 5.00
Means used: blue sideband 3.79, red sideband 4.6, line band 3.46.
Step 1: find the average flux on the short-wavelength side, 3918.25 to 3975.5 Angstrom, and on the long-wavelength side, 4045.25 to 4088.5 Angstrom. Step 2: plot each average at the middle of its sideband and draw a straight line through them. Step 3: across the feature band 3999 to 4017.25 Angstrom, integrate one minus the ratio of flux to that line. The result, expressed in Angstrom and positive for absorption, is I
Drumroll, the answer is -3.1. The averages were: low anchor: 3.57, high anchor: 4.58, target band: 4.79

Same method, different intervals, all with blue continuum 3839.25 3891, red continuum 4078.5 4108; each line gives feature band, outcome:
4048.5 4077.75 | -2.87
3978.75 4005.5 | -2.99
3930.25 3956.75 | 0.72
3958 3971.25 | 3.61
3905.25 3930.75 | -2.14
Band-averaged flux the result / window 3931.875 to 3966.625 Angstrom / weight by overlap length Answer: 3.73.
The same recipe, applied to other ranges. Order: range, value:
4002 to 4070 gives 4.77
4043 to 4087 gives 4.58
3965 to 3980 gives 2.89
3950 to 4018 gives 4.07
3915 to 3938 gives 3.73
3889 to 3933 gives 3.87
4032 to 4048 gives 4.81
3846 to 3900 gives 3.74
